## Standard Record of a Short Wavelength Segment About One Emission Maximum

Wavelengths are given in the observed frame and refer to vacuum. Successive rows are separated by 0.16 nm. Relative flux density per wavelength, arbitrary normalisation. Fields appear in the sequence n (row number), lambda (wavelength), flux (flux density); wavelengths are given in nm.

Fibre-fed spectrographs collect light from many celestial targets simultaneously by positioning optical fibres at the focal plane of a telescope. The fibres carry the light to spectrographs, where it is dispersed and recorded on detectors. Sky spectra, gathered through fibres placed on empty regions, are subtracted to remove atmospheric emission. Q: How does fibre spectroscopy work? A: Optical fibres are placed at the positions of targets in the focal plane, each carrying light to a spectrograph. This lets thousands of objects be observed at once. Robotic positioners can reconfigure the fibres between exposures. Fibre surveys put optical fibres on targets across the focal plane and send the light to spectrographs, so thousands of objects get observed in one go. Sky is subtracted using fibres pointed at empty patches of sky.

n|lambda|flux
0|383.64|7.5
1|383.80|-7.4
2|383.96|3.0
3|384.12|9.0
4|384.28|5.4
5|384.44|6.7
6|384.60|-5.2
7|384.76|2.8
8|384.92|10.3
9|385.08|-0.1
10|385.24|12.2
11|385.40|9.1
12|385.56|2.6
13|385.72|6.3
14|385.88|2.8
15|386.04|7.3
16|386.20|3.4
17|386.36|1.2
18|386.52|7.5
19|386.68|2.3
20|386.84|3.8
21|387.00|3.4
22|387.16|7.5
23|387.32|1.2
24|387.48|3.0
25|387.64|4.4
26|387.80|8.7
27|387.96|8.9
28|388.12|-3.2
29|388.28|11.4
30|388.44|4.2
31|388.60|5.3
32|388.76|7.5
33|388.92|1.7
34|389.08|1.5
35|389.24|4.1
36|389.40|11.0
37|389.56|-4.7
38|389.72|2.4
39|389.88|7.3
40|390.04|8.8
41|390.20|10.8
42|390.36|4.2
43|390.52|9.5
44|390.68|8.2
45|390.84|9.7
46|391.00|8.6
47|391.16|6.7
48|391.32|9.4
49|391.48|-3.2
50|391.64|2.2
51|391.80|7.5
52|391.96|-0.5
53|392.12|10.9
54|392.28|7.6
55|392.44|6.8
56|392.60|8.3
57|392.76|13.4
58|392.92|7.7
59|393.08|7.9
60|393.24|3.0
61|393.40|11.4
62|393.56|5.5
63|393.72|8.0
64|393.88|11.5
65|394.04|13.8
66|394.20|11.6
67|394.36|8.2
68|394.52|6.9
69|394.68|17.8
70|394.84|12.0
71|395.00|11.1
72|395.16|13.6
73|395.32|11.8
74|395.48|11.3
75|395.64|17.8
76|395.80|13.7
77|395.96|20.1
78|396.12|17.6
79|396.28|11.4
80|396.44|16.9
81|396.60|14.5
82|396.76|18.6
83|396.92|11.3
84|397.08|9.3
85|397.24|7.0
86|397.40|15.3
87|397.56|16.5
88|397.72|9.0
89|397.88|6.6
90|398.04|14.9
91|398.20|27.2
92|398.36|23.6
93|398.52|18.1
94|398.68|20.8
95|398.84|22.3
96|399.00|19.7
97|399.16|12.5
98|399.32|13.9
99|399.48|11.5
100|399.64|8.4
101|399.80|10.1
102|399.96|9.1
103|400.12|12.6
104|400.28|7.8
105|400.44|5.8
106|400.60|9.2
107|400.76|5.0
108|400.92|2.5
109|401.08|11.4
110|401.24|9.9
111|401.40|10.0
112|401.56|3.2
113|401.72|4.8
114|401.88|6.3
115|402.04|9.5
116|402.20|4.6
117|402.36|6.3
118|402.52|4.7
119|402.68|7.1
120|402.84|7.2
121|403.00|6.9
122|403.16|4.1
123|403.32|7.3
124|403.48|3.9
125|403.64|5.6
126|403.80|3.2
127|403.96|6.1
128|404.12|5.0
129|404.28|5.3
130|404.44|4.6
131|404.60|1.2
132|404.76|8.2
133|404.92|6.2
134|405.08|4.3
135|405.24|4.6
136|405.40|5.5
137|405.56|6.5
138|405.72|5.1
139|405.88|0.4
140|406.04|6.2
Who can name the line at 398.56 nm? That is C IV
